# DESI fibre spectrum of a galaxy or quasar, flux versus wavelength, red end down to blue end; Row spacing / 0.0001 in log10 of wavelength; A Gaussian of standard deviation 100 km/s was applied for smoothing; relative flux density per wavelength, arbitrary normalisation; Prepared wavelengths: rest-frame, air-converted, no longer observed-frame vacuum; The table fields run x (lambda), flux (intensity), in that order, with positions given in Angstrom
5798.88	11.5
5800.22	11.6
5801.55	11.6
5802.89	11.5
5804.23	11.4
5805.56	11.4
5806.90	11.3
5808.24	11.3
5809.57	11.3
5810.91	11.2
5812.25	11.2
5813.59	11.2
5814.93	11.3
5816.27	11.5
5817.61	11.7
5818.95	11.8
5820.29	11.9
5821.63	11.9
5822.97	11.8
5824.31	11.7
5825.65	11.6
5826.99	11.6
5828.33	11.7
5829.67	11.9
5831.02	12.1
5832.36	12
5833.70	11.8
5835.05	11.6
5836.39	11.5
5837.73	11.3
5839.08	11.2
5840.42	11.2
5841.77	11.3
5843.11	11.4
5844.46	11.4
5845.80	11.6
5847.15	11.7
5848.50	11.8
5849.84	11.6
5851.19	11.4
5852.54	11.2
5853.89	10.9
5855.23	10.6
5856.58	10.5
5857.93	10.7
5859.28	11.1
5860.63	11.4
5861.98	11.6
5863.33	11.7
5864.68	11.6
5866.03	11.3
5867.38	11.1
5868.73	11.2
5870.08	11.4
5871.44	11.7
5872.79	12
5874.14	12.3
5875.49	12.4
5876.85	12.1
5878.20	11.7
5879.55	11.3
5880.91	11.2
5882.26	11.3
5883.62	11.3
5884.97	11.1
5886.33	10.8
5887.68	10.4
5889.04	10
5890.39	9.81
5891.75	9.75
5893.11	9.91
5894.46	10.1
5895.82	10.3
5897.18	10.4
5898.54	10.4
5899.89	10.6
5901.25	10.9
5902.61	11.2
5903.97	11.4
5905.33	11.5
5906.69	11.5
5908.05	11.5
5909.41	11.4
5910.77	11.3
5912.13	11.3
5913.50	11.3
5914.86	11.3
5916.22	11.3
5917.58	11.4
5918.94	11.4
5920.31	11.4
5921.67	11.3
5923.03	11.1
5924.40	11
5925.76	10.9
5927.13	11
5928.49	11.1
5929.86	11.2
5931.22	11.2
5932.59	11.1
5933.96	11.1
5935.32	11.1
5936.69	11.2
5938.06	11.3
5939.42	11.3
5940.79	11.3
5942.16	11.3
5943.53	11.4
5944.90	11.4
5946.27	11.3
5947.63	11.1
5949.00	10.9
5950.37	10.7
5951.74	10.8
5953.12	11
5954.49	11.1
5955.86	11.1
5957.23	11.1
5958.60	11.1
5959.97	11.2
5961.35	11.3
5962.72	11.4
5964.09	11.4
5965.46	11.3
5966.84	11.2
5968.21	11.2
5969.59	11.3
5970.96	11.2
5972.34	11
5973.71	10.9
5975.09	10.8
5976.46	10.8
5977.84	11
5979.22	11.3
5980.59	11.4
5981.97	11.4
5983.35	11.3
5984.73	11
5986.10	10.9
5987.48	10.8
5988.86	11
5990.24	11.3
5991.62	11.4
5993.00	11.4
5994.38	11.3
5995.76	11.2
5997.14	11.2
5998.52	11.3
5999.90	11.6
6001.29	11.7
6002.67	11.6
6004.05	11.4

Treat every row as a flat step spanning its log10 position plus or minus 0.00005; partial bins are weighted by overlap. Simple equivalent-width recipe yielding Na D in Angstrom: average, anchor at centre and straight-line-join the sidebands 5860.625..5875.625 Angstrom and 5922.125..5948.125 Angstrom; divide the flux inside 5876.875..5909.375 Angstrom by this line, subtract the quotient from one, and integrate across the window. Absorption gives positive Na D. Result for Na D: 1.8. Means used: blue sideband 11.6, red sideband 11.2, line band 10.8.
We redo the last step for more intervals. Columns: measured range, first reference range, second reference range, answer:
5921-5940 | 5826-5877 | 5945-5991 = 0.2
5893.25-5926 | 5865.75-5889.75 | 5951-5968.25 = 0.6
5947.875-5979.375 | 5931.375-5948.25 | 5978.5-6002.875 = 0.5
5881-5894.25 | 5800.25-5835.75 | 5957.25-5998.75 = 1.1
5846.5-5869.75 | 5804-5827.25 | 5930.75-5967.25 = 0.3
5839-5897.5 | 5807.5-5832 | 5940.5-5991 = 1.5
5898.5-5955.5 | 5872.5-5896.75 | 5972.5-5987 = -0.9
